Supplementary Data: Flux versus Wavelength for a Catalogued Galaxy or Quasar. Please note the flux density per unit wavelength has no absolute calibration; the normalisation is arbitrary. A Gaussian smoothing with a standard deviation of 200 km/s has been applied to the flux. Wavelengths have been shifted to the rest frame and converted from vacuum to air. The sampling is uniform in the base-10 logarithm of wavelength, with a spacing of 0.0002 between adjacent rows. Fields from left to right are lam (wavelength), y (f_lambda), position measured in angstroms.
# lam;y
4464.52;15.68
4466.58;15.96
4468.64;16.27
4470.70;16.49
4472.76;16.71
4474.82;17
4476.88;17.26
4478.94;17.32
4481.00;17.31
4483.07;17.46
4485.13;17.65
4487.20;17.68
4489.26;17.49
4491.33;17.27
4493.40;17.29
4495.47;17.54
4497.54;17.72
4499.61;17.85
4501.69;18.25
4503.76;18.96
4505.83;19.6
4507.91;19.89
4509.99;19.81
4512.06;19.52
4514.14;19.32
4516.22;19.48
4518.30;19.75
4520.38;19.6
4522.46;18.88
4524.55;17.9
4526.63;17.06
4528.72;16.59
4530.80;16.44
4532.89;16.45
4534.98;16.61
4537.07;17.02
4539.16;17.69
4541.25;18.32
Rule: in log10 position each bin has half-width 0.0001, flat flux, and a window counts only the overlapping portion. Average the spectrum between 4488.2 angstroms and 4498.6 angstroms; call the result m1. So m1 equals 17.5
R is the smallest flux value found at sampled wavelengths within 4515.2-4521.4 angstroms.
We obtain 19.48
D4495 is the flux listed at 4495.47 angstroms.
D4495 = 17.54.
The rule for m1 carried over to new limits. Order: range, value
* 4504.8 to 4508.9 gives 19.7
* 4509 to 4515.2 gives 19.6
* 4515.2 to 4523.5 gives 19.4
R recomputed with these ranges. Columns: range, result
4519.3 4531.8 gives 16.44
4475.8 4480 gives 17.26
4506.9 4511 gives 19.81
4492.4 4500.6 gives 17.29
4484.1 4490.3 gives 17.49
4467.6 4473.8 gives 16.27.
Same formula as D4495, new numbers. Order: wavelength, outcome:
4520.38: 19.6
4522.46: 18.88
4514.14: 19.32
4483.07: 17.46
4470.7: 16.49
